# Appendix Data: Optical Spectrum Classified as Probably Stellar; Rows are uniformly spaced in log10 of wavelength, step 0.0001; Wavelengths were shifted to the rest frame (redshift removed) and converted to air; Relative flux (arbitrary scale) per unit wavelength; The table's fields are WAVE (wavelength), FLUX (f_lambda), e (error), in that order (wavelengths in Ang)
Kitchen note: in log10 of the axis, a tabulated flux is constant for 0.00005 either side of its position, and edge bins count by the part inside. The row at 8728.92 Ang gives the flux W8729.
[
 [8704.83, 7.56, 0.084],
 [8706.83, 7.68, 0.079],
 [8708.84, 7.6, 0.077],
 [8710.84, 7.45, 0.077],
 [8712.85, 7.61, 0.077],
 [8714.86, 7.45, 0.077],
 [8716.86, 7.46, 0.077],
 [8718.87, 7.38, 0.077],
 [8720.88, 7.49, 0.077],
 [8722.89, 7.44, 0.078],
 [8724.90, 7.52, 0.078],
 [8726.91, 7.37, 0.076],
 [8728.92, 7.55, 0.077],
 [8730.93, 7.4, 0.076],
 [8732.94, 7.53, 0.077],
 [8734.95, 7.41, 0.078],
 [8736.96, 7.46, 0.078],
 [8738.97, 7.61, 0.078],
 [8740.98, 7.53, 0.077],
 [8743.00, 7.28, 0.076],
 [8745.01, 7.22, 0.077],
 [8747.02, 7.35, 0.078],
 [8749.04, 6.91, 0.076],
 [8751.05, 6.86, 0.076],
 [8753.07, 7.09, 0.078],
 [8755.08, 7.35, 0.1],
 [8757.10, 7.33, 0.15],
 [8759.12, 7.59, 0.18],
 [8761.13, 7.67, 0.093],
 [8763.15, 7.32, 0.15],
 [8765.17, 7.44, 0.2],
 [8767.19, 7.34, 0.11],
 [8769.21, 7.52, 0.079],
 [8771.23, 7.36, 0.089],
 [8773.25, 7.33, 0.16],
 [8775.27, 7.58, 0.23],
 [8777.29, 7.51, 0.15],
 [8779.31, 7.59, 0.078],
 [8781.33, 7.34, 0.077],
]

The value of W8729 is 7.55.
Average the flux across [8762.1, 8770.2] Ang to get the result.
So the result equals 7.4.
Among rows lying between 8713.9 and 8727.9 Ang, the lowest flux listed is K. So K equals 7.37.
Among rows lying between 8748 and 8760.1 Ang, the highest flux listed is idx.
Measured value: 7.59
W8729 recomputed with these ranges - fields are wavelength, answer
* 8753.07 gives 7.09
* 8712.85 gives 7.61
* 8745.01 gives 7.22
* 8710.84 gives 7.45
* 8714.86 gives 7.45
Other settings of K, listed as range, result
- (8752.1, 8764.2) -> 7.09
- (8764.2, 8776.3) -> 7.33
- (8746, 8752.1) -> 6.86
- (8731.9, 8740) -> 7.41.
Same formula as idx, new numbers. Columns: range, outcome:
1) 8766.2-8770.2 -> 7.52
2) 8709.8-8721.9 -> 7.61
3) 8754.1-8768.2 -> 7.67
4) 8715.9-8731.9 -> 7.55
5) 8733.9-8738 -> 7.46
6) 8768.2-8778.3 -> 7.58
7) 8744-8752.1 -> 7.35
